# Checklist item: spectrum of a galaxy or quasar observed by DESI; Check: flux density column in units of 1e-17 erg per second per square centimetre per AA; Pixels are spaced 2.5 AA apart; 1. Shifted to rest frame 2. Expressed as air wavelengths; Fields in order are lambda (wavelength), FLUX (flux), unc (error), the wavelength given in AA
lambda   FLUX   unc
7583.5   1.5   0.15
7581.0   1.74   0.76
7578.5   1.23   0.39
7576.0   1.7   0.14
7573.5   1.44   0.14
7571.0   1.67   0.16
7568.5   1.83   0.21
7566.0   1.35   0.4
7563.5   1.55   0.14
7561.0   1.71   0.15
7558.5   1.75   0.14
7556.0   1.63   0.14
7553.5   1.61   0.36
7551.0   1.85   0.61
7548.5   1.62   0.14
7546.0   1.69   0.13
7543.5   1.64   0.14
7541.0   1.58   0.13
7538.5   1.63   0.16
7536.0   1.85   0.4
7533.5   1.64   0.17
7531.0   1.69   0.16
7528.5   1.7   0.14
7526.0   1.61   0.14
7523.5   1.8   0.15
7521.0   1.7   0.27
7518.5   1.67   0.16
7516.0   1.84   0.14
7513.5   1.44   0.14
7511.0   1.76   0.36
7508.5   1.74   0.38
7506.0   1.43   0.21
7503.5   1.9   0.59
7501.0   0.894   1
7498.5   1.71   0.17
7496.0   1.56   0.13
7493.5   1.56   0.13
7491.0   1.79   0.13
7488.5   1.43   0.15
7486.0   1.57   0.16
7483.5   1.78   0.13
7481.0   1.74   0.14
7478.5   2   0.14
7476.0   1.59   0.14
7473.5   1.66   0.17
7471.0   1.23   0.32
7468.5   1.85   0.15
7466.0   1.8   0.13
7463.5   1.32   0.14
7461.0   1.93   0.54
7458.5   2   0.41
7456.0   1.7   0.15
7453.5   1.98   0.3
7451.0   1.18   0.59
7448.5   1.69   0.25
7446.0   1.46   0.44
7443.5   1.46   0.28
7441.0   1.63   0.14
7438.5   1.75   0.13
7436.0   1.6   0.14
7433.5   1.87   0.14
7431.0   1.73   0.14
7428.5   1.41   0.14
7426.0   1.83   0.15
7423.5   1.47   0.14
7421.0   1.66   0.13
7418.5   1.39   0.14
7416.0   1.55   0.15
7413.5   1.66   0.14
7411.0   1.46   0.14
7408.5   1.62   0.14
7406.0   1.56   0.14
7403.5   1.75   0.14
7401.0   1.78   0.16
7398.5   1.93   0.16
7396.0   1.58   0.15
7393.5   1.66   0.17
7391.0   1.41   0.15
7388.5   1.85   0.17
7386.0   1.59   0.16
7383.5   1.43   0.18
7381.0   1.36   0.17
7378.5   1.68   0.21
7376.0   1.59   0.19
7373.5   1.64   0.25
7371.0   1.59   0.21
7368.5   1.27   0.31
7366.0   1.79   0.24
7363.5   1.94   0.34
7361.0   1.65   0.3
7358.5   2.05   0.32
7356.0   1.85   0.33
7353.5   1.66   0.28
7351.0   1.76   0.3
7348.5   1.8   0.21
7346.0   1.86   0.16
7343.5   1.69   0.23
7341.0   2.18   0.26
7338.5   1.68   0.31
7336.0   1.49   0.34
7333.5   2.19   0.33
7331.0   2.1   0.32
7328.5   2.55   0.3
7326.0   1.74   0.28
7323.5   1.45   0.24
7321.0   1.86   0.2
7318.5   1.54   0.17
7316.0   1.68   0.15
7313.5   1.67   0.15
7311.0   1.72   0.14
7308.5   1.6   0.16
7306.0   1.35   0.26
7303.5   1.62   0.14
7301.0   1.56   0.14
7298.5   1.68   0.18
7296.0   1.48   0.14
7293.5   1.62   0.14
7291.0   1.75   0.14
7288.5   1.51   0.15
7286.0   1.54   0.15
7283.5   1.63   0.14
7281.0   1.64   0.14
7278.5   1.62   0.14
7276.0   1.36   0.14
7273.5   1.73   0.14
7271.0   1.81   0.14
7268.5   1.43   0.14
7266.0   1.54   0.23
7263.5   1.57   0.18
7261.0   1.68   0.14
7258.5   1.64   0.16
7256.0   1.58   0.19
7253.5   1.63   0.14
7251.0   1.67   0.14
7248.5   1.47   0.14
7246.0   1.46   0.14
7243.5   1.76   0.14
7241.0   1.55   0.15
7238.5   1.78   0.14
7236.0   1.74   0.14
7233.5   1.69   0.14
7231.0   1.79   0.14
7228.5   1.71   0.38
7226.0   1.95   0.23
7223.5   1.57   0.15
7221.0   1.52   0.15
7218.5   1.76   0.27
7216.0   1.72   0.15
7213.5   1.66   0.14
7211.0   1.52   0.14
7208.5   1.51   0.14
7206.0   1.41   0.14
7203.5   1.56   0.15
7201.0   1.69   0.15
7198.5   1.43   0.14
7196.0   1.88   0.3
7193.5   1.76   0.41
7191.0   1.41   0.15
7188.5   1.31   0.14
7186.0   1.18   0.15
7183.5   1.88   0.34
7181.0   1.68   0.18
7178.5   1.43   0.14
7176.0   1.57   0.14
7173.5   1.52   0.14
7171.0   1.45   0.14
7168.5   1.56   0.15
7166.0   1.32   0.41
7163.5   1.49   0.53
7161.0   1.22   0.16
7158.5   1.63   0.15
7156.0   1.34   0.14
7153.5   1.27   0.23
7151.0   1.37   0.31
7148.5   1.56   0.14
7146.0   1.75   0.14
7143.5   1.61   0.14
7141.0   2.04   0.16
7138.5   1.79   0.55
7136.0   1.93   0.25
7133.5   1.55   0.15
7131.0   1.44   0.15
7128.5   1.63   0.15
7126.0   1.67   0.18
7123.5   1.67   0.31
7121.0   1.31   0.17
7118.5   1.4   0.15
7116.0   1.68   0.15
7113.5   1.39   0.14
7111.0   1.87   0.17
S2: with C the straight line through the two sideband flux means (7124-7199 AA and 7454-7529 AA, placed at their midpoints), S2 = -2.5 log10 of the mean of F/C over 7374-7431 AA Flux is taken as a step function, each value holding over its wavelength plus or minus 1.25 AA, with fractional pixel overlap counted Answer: 0.02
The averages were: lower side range 1.56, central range 1.6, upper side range 1.66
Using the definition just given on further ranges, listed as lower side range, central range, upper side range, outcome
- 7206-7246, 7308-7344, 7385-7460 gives -0.10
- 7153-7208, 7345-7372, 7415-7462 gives -0.09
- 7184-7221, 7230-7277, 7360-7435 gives -0.03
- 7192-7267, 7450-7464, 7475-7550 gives -0.04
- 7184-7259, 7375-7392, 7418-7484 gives 0.06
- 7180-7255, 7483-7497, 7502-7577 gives 0.03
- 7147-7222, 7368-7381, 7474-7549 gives 0.03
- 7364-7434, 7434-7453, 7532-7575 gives 0.04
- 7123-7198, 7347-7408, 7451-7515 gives -0.04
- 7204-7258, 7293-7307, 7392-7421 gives 0.06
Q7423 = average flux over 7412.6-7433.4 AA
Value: 1.6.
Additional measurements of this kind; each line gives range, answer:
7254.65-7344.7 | 1.68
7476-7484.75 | 1.8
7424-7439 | 1.68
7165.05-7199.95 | 1.53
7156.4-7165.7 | 1.42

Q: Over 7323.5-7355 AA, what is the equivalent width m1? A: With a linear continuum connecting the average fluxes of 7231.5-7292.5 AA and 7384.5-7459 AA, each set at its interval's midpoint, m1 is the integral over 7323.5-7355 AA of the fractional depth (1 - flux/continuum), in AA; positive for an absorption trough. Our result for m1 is -4.8 AA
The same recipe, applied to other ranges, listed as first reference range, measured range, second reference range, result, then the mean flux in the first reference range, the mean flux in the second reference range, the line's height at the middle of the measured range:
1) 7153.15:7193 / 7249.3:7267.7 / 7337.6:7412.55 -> -0.6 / 1.46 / 1.69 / 1.56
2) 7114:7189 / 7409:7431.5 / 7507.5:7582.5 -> 0.7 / 1.54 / 1.65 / 1.62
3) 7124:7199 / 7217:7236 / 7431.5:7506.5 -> -1.7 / 1.56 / 1.64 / 1.58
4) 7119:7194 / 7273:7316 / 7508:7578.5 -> -0.3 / 1.54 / 1.66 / 1.58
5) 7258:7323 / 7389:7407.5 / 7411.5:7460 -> -0.6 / 1.61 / 1.63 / 1.63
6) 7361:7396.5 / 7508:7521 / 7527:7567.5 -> -0.3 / 1.6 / 1.66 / 1.65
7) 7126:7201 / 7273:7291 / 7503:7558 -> 0.2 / 1.56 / 1.68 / 1.6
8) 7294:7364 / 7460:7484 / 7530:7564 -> 0.3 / 1.76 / 1.68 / 1.71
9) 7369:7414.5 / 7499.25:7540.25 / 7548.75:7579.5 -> -0.8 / 1.61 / 1.61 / 1.61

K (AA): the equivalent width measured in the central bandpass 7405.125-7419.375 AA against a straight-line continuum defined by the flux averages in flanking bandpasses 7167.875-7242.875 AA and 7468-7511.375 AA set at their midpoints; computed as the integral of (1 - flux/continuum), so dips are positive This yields 0.6 AA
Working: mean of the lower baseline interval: 1.61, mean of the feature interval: 1.54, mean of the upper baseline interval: 1.62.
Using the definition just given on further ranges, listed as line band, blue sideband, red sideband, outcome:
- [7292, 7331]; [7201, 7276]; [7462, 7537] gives -1.3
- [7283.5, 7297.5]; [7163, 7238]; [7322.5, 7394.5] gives 0.8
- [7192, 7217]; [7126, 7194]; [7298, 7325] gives -0.8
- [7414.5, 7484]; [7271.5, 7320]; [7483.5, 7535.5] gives -1.3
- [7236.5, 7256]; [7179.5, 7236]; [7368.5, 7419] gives -0.1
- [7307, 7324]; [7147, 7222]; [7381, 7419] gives -0.8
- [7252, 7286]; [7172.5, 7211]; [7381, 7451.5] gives -0.8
